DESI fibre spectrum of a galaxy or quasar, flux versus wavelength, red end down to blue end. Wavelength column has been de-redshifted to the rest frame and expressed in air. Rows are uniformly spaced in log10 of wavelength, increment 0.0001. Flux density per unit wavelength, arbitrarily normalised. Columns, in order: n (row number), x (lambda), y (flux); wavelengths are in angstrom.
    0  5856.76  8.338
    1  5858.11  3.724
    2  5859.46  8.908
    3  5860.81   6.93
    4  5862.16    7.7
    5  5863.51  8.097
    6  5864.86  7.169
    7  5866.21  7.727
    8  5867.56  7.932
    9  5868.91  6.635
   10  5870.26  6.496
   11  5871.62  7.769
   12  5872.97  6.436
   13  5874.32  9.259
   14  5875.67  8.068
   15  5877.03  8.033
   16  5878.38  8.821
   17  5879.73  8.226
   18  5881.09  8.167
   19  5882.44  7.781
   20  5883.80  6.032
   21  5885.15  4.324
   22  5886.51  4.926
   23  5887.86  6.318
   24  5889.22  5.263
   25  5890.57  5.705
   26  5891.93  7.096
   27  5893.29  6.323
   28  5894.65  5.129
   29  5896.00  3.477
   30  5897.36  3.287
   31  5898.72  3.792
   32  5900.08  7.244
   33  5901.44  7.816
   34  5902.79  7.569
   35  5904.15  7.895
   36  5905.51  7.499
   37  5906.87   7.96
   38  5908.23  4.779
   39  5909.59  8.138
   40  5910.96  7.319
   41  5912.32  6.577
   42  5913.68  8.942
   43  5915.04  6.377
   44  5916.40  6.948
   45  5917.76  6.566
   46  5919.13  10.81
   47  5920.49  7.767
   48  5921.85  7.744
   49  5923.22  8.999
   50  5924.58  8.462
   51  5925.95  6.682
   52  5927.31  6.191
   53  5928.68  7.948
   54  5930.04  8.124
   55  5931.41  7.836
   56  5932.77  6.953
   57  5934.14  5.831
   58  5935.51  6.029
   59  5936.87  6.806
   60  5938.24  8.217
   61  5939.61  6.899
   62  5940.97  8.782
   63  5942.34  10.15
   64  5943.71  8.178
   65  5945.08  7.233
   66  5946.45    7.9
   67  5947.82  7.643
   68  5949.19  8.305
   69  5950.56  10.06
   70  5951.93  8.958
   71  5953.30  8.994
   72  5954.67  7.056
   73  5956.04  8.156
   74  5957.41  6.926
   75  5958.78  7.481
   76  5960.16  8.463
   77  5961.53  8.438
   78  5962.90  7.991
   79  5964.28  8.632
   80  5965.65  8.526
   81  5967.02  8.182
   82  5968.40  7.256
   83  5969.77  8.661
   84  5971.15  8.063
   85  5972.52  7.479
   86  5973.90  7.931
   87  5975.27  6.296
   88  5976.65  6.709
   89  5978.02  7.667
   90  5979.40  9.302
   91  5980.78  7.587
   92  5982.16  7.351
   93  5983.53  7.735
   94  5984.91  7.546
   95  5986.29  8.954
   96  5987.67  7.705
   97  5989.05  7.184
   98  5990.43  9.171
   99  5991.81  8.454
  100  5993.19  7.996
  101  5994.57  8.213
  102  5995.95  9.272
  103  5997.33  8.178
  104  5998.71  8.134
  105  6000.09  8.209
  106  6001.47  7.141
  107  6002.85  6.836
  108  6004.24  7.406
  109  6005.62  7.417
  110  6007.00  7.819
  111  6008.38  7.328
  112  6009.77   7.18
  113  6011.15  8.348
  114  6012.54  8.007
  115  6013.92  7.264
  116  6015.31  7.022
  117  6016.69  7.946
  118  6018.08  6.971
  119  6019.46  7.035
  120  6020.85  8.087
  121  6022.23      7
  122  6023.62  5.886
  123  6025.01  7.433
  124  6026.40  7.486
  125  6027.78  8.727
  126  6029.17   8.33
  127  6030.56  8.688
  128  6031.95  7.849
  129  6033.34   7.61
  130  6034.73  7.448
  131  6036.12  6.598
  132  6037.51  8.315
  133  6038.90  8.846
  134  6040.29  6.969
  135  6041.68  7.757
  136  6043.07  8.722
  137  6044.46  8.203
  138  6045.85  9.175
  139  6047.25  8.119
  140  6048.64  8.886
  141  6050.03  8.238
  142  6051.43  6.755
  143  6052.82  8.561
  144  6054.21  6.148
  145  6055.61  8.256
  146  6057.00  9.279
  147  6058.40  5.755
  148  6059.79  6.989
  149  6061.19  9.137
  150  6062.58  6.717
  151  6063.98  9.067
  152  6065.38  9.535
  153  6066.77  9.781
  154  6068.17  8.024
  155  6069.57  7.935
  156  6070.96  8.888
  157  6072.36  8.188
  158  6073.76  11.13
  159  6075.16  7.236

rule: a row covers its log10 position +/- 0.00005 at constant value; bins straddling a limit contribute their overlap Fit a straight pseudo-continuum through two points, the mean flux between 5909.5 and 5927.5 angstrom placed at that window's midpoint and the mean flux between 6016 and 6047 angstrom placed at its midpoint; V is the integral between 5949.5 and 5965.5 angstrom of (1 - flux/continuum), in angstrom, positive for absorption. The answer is -1.2 angstrom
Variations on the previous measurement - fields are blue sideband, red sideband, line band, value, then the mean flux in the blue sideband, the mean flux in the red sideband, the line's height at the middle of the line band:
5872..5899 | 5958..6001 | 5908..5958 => -3.70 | 6.38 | 8.02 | 7.21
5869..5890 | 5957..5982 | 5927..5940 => 0.73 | 7.04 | 7.86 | 7.53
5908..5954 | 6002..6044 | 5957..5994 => -1.10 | 7.77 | 7.61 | 7.69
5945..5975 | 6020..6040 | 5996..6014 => 0.33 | 8.1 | 7.71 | 7.85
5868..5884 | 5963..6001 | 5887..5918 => 5.38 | 7.69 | 8.01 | 7.77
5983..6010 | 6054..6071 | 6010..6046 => 1.30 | 7.91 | 8.14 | 8.02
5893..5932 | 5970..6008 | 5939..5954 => -2.16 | 7.05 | 7.85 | 7.4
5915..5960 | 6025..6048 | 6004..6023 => 1.19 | 7.82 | 8.04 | 7.98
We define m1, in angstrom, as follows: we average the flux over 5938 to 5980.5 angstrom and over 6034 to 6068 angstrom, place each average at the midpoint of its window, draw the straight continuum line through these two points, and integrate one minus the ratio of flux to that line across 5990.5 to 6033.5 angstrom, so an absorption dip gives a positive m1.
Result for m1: 1.7 angstrom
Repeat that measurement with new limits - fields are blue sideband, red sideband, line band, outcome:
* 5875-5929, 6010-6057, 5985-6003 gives -1.43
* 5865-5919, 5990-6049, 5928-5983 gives -4.08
